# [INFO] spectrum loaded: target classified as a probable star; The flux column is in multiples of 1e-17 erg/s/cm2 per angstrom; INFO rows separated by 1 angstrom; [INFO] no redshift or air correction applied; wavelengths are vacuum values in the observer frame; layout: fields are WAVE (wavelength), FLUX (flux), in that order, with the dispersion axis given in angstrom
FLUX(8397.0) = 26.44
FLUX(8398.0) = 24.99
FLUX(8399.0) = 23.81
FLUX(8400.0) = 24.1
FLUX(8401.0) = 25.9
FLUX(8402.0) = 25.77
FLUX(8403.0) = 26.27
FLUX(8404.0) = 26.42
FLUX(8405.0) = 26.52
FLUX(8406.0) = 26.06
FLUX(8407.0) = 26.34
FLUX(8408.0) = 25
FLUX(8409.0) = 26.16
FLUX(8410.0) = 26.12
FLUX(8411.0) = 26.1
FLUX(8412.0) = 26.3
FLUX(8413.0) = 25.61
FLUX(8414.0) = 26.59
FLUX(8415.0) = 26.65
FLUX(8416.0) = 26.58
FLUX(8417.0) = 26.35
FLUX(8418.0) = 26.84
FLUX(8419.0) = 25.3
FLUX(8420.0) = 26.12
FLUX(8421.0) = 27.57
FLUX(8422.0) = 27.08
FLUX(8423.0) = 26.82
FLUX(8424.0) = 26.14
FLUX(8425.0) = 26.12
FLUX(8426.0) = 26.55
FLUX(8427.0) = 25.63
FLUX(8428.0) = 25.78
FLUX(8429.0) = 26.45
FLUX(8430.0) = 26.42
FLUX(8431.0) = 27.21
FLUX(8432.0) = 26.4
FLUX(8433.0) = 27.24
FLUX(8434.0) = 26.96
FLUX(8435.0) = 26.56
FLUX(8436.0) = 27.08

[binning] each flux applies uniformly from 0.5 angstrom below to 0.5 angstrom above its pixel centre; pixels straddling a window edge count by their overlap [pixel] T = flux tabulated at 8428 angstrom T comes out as 25.78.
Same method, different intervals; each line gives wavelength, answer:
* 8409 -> 26.16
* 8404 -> 26.42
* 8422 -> 27.08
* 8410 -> 26.12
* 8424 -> 26.14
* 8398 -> 24.99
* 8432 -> 26.4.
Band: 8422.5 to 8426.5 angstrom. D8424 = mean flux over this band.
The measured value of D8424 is 26.4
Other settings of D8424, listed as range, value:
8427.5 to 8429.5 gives 26.1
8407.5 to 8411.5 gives 25.8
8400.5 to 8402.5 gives 25.8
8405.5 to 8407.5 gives 26.2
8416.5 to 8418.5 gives 26.6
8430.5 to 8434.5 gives 27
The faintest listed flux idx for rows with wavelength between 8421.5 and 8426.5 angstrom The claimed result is 26.12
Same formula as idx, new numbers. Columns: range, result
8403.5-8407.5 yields 26.06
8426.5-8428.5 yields 25.63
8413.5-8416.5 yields 26.58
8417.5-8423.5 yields 25.3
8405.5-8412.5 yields 25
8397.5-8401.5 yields 23.81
